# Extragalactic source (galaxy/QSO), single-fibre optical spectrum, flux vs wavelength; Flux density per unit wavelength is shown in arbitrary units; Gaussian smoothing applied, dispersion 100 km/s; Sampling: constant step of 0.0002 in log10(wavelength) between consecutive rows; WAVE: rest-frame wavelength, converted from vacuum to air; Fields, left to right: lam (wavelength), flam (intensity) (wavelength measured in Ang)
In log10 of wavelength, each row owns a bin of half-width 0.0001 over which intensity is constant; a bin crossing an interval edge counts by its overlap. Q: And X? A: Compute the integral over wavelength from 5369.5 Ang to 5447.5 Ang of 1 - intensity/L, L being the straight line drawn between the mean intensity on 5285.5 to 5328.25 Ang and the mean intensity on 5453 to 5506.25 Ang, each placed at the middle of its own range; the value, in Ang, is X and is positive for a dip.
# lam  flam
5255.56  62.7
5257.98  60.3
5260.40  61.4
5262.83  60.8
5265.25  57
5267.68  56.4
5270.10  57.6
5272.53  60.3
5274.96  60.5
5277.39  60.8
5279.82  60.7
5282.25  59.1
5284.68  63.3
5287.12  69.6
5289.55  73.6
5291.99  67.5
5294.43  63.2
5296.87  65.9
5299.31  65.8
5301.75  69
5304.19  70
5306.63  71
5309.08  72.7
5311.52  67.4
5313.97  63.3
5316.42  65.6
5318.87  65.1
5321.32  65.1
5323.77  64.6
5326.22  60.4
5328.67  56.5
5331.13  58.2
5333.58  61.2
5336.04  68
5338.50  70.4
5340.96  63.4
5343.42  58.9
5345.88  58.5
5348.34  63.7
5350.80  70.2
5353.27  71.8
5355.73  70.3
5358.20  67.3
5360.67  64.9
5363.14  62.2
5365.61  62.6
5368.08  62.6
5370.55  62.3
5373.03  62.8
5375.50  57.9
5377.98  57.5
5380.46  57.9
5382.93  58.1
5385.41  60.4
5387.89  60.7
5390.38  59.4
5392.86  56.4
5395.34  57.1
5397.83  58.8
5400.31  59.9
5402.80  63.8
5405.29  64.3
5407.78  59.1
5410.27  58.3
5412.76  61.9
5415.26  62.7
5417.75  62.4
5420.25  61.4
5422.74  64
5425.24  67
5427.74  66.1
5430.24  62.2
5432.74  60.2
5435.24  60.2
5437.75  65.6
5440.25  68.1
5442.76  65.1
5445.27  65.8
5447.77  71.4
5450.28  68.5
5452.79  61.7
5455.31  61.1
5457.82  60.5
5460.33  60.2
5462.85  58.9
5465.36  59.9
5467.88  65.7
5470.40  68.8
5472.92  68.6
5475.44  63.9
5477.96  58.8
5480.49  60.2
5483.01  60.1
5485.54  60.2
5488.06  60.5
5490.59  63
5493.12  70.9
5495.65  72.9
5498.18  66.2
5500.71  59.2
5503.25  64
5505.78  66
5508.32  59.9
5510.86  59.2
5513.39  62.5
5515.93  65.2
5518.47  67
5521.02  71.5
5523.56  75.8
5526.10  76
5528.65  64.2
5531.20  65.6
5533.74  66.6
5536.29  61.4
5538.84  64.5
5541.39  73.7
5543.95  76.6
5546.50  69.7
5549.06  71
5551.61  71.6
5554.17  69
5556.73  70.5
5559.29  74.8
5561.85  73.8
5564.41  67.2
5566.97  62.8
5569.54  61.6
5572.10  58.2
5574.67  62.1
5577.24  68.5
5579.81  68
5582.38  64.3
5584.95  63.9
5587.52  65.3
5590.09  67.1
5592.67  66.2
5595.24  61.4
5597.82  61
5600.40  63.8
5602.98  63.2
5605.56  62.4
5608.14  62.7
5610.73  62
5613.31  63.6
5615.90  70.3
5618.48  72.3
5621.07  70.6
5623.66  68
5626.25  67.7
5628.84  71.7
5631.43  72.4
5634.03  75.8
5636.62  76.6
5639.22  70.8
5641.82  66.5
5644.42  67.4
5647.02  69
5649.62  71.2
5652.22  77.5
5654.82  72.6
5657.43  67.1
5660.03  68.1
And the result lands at 3.7 Ang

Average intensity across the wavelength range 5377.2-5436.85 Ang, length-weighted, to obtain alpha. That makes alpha 60.9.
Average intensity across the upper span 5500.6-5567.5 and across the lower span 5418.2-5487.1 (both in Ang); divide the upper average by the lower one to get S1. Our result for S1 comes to 1.07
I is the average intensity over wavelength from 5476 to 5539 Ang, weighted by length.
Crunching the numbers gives 64.9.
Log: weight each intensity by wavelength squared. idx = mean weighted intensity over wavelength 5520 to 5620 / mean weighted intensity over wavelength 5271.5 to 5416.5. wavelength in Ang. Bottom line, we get 1.15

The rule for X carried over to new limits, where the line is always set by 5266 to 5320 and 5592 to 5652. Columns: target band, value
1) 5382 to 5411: 2.7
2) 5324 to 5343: 0.8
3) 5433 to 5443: 0.3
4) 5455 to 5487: 2.1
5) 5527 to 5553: -0.6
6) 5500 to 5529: 0.4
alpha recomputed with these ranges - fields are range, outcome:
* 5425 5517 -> 63.7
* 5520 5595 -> 67.9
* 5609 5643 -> 69.8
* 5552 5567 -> 70.4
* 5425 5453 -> 65.2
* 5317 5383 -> 63.2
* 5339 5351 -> 62.8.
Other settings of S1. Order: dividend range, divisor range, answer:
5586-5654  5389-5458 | 1.09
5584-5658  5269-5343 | 1.05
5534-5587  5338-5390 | 1.07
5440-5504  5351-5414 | 1.04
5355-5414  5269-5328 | 0.94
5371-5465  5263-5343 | 0.96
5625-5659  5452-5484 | 1.15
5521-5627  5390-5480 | 1.07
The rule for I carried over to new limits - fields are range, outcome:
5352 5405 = 61.7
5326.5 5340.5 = 62.7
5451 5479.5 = 62.6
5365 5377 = 61.5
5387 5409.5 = 59.9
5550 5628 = 66.2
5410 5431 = 63.1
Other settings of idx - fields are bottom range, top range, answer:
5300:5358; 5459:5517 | 1.02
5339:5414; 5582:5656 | 1.20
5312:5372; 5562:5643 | 1.14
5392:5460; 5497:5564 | 1.12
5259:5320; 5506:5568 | 1.16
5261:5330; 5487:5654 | 1.16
